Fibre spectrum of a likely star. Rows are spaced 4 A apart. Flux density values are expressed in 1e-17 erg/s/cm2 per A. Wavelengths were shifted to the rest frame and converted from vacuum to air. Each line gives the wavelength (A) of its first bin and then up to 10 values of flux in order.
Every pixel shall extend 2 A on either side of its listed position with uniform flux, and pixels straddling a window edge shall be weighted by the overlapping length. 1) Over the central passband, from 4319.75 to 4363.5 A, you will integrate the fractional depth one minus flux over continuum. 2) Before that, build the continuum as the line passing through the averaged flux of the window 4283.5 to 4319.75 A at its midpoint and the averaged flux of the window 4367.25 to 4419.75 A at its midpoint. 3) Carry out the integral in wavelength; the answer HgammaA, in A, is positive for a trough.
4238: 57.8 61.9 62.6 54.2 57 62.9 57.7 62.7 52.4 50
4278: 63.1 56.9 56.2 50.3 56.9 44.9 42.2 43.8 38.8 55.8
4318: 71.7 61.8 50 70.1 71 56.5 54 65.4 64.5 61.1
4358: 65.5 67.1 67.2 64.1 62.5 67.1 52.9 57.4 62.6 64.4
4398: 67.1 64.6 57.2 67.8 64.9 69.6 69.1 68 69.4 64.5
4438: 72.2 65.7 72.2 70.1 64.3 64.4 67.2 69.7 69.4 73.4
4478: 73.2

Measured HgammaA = -4.7 A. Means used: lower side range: 51.1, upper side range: 63.3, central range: 62.5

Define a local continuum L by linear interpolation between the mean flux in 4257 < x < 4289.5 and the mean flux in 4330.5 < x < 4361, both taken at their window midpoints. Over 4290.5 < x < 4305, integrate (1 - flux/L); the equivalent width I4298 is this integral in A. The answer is 2.8 A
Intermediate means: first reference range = 57.2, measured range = 47.9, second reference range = 63.1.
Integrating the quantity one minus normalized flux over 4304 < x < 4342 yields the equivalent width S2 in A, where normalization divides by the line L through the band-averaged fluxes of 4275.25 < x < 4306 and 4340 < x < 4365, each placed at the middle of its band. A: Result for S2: 0.4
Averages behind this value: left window 52.3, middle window 57.5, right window 63.1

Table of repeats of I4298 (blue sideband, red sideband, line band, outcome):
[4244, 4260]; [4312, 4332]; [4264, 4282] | 0.9 A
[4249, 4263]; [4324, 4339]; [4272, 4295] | 1.6 A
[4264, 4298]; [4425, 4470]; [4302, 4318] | 2.4 A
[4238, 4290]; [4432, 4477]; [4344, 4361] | -0.4 A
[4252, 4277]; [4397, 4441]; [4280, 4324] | 5.2 A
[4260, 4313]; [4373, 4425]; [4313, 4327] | -1.3 A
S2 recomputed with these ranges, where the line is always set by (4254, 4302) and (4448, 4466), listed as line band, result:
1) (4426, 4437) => -0.4 A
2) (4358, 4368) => -1.0 A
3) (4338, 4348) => 0.1 A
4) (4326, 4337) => -1.3 A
